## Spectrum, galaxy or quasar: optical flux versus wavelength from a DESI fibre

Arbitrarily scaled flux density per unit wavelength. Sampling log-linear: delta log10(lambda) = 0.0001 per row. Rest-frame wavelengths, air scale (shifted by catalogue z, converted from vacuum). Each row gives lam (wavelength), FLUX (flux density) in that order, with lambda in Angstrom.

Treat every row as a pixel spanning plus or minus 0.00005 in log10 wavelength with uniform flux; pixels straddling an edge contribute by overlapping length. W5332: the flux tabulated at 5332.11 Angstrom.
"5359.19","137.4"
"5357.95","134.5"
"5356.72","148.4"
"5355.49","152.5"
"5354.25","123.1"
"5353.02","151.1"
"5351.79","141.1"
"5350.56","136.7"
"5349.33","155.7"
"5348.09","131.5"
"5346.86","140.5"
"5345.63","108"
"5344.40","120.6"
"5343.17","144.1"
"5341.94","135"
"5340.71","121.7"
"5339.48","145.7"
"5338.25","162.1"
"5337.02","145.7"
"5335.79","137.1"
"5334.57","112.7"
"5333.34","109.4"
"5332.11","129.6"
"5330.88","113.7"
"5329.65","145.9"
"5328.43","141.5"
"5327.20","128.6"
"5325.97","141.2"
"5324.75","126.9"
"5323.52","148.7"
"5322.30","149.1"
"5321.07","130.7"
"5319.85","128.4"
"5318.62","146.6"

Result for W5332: 129.6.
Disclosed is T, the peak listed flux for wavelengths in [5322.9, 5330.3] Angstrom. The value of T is 148.7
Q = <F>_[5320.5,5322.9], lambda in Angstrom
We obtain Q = 140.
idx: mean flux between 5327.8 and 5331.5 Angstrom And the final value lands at 134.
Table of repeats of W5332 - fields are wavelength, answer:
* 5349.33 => 155.7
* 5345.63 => 108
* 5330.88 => 113.7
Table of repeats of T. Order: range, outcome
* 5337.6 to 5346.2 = 162.1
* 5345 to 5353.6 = 155.7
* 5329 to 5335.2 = 145.9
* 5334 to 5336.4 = 137.1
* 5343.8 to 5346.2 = 120.6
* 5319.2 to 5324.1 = 149.1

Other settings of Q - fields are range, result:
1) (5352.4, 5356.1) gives 142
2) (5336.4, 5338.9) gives 154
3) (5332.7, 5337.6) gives 126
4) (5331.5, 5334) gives 119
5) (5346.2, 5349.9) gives 142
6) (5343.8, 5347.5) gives 123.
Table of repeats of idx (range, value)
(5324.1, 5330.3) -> 137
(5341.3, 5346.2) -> 127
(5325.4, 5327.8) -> 135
